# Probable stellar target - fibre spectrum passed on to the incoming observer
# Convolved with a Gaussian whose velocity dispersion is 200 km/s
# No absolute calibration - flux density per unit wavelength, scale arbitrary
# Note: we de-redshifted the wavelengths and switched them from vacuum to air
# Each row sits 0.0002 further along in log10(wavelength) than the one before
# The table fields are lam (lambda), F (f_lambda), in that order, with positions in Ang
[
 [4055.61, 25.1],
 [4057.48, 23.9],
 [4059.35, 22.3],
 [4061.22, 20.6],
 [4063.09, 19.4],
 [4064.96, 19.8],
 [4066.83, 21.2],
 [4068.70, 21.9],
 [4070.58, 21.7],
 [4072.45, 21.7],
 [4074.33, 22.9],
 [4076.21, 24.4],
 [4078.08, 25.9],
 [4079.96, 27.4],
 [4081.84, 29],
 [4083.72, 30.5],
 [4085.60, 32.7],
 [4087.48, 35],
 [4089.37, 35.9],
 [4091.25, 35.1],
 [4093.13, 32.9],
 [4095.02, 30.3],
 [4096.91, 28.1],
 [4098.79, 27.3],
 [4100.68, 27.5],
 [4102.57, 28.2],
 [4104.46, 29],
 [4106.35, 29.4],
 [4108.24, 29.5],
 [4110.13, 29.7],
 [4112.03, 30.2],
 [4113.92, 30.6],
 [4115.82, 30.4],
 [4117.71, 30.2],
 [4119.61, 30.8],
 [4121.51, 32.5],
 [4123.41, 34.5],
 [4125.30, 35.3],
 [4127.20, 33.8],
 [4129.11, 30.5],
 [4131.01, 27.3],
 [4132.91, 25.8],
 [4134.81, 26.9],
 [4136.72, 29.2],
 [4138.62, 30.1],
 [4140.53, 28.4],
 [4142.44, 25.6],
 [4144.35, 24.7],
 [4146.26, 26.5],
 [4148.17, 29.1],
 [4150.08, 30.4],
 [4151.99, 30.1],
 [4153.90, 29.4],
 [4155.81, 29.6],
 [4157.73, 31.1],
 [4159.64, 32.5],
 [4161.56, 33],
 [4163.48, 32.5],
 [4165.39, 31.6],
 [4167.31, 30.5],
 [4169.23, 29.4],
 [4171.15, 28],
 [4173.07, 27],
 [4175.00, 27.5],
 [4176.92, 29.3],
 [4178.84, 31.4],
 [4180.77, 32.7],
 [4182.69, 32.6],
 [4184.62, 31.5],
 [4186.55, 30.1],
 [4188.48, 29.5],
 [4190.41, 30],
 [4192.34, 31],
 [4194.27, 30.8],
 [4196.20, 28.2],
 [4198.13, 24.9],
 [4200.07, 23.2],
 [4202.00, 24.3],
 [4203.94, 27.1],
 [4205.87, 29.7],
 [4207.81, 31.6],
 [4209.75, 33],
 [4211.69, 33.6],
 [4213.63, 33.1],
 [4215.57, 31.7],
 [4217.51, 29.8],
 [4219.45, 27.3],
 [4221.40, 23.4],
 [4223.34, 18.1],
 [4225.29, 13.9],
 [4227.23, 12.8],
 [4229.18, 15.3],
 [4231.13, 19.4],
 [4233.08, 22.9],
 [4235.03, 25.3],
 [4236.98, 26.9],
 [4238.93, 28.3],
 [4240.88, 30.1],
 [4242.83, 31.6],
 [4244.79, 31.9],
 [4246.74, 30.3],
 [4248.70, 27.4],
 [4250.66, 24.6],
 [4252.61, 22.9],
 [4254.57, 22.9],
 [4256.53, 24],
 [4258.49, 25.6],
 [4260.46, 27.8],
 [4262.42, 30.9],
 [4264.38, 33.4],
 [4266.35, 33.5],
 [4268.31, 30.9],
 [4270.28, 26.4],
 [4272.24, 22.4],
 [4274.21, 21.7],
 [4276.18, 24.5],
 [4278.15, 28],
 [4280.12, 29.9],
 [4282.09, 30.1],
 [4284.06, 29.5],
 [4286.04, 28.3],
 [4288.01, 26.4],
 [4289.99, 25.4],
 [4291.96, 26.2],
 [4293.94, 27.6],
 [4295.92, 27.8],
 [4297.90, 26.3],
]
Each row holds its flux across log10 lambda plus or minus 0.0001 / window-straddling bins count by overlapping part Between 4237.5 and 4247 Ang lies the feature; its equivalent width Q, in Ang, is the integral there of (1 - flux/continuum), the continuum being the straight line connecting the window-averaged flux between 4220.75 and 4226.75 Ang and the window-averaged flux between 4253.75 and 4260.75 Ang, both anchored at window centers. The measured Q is -3.8 Ang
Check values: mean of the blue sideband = 17.8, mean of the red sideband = 24.8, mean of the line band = 30.3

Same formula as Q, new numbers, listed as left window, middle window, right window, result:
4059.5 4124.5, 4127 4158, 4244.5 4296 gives -0.8 Ang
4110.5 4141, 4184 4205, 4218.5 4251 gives -1.4 Ang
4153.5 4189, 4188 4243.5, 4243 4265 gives 4.9 Ang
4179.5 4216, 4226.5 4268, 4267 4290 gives 2.8 Ang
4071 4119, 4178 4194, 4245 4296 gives -1.6 Ang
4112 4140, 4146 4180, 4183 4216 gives 0.1 Ang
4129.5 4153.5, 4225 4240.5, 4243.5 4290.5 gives 3.6 Ang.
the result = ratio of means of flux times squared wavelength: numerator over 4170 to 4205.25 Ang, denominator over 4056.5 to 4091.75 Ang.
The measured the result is 1.18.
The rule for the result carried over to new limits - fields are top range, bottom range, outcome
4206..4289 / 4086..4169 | 0.94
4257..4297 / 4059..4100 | 1.14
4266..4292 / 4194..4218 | 0.96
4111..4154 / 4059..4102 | 1.14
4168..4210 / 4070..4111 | 1.06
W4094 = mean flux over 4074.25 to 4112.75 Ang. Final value 29.7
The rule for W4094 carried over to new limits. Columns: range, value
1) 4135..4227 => 28.7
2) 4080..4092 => 32.6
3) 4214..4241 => 23.2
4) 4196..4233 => 25.2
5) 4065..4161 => 29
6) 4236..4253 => 28.4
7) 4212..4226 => 25.9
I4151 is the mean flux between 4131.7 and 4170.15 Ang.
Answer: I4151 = 29.3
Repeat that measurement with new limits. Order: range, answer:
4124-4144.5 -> 29.1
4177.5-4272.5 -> 27.4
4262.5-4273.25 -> 29.4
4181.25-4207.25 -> 28.8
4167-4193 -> 30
